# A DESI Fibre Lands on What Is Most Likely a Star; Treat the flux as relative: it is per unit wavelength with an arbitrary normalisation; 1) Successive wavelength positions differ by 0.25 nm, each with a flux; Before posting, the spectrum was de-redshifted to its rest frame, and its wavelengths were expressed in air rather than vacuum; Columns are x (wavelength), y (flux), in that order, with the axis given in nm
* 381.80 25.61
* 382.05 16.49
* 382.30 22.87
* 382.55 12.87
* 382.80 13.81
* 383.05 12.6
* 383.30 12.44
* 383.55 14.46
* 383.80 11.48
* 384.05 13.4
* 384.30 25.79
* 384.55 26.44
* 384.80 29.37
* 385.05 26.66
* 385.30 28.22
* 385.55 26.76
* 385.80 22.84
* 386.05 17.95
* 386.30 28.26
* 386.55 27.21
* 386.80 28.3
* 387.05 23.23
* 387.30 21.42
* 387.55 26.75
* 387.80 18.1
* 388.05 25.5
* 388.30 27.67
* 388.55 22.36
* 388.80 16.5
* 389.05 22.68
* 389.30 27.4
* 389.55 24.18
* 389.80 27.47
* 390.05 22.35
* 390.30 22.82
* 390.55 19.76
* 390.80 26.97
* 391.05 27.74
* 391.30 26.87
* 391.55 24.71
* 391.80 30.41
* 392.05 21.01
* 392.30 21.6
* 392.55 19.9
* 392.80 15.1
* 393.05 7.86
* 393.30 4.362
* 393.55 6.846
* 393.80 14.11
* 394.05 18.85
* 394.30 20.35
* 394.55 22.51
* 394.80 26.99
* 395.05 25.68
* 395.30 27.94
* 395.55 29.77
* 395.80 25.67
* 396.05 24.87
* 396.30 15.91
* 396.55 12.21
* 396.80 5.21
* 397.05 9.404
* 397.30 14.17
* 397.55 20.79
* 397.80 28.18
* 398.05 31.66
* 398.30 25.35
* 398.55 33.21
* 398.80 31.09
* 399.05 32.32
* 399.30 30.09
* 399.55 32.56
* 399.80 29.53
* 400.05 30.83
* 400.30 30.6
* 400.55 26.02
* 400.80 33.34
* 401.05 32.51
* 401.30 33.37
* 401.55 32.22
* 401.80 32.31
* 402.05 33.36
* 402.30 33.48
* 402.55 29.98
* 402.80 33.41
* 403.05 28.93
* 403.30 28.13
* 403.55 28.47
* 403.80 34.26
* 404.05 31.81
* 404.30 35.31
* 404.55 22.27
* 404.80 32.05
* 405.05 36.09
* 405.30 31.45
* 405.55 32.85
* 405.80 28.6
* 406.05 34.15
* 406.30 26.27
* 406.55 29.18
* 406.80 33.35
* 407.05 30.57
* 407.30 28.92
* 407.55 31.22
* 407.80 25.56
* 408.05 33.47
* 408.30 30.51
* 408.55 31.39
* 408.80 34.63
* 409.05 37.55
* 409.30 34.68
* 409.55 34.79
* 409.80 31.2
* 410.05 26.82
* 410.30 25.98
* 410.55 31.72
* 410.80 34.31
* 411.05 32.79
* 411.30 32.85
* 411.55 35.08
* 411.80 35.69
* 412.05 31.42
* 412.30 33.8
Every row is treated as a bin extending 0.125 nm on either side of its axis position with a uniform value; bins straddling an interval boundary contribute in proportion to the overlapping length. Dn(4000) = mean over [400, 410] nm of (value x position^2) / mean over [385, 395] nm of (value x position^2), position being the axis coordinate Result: 1.53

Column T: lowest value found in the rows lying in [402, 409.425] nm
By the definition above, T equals 22.27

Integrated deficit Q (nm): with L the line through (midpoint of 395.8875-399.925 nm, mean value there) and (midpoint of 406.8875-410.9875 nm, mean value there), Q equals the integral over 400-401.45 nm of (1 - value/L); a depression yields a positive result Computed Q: -0.31 nm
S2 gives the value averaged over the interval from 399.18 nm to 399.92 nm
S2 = 30.7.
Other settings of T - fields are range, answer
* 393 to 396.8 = 4.362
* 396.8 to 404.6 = 5.21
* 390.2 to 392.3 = 19.76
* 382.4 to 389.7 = 11.48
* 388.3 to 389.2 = 16.5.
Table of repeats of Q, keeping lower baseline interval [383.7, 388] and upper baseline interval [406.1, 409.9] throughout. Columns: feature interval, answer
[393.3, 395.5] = 0.578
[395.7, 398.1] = 0.811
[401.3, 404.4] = -0.215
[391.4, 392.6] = 0.097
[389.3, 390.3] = 0.015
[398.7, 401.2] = -0.188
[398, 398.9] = -0.063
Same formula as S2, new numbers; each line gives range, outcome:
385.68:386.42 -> 23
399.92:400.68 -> 29.2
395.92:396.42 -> 20.5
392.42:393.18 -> 14.3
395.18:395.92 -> 27.8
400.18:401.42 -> 31.2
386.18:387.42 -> 25.7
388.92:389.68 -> 24.7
